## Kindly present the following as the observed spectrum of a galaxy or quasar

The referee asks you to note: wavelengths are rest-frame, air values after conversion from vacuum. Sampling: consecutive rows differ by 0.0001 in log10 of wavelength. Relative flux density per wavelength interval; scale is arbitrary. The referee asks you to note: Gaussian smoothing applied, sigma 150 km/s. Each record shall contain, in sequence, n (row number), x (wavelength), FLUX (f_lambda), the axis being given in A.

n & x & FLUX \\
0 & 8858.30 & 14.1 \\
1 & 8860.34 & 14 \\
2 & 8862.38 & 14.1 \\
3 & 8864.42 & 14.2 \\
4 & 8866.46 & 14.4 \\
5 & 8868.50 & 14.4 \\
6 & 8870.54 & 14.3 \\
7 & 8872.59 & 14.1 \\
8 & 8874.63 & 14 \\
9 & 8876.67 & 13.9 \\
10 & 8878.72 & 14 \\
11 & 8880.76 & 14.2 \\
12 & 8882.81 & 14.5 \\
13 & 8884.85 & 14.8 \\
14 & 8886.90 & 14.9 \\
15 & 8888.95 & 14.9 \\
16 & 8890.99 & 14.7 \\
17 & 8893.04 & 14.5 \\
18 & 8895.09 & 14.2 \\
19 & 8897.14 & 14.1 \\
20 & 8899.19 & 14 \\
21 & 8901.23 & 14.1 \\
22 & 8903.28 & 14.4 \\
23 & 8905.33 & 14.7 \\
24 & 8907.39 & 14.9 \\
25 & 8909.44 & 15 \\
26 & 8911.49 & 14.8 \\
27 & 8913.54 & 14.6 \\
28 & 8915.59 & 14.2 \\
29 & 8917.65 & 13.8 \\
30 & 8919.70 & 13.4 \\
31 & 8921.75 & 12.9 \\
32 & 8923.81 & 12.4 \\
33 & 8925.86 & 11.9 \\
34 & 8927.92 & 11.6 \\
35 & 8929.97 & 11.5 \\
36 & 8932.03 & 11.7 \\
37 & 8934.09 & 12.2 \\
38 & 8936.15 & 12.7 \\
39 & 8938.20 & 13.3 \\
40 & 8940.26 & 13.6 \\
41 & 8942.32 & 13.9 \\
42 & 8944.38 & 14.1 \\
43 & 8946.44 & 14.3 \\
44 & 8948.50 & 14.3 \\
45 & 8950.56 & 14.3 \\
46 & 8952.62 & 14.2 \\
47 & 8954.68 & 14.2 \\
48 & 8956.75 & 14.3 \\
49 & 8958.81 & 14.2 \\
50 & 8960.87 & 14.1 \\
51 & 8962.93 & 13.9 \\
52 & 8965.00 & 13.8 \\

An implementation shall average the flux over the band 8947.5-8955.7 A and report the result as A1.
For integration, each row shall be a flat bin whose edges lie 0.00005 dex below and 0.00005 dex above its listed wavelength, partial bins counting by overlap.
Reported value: 14.3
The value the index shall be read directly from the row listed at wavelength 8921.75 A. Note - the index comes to 12.9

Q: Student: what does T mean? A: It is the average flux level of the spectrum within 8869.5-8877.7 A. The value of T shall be 14.1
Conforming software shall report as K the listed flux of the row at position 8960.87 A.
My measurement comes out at 14.1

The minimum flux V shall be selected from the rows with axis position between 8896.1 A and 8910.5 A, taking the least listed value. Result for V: 14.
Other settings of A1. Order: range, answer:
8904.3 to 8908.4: 14.8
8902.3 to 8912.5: 14.8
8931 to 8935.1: 11.9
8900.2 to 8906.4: 14.4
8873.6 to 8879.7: 14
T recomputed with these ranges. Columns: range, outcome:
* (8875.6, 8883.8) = 14.1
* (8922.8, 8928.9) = 12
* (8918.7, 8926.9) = 12.6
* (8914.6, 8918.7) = 14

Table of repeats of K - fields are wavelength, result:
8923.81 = 12.4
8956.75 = 14.3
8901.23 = 14.1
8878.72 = 14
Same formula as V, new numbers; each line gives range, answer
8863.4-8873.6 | 14.1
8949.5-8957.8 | 14.2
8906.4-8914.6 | 14.6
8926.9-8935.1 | 11.5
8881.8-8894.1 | 14.5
